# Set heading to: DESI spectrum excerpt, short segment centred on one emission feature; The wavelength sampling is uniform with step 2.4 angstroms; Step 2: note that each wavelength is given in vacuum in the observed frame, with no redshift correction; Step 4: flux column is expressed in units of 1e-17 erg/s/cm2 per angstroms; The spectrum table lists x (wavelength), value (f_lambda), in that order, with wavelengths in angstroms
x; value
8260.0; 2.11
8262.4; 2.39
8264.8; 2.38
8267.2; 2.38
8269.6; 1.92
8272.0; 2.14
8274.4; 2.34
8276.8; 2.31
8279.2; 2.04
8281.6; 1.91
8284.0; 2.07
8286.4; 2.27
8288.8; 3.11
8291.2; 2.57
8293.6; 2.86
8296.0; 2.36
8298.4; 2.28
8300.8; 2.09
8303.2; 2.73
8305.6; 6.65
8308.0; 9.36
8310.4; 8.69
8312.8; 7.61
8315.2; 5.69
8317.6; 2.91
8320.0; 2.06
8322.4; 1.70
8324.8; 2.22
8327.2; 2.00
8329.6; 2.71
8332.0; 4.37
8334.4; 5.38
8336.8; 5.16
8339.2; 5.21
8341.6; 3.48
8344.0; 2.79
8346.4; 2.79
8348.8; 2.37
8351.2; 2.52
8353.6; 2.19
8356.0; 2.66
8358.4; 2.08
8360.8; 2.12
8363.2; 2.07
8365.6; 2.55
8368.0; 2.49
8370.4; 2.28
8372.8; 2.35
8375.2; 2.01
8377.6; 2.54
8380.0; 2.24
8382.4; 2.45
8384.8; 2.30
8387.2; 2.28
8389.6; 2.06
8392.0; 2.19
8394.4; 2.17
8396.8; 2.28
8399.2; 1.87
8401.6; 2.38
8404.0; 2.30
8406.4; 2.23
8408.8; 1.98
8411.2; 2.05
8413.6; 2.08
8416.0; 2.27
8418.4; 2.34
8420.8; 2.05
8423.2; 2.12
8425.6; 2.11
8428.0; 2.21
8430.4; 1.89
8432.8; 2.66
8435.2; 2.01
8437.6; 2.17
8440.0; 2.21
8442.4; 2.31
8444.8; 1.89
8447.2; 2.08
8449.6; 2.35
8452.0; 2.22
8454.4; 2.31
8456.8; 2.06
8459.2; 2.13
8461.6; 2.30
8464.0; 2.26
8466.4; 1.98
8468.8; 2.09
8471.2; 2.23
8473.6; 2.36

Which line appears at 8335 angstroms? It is [N II]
